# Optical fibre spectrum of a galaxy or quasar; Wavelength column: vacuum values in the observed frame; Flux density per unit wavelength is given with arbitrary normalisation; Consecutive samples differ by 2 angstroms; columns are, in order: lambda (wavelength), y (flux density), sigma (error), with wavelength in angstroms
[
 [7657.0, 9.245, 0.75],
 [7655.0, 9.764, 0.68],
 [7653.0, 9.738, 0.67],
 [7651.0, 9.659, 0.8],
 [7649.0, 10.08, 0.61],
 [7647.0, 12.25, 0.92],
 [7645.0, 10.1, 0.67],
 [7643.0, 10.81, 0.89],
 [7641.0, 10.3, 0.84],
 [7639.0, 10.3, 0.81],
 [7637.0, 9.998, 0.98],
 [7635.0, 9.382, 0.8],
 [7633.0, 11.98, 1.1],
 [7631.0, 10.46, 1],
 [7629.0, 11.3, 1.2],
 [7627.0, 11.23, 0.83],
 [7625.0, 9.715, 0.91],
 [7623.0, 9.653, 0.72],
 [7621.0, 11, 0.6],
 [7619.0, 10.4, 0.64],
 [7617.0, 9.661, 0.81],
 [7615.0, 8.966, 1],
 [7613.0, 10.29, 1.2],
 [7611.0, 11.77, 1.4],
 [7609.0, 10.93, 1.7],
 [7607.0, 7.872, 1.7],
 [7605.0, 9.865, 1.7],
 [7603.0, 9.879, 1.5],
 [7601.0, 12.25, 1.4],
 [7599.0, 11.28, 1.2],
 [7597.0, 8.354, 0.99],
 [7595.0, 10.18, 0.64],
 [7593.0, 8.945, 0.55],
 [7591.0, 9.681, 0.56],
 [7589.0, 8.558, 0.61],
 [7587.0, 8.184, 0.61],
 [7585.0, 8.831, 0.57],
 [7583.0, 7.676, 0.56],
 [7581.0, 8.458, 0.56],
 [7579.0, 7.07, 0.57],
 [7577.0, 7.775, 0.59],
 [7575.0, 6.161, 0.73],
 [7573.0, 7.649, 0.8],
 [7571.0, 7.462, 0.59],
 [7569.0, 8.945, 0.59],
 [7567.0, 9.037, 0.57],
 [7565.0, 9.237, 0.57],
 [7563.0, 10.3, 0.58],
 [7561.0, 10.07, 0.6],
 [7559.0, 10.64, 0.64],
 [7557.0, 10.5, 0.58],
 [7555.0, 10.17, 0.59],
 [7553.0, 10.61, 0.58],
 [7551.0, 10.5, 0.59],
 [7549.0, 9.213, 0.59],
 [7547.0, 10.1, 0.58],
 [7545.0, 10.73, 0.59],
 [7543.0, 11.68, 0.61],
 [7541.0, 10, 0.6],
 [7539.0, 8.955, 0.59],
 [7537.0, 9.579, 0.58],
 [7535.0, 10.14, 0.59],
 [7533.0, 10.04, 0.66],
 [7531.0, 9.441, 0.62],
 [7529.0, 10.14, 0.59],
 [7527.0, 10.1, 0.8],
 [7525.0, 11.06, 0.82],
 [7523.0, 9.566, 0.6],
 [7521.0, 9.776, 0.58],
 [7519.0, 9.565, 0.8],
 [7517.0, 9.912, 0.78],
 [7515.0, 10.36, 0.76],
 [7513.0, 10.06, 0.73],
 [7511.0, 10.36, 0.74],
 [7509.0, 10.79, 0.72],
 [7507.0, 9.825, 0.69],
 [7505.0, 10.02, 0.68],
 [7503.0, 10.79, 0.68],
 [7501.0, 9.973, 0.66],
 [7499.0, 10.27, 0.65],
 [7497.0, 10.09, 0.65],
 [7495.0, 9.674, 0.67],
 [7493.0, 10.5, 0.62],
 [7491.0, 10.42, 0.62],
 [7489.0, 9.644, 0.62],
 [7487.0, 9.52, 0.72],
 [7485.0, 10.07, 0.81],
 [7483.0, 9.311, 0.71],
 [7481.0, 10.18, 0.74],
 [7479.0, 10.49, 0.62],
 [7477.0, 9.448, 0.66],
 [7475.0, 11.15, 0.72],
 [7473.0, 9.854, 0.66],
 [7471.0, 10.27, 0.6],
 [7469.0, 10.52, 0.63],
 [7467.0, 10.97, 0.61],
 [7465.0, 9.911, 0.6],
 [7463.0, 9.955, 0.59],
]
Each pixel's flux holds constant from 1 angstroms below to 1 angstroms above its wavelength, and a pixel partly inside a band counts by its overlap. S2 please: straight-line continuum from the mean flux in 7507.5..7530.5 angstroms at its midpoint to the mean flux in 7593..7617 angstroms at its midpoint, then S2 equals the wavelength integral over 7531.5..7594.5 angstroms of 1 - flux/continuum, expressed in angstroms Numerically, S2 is 5.2 angstroms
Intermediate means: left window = 10.1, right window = 10.1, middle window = 9.26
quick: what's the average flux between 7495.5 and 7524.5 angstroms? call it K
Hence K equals 10.1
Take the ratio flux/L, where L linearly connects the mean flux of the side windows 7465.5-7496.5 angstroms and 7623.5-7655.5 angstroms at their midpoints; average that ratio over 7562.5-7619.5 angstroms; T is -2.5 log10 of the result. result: 0.135 mag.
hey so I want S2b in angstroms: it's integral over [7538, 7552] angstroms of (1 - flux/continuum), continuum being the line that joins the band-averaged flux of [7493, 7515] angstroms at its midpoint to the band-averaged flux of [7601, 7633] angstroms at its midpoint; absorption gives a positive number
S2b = 0.1 angstroms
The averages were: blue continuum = 10.2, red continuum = 10.3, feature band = 10.2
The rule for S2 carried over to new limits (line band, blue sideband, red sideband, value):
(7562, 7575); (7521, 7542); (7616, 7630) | 2.0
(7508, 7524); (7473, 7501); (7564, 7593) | -1.0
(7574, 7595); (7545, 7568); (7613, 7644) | 4.0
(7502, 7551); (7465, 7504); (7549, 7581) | -2.6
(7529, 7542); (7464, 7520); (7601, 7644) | 0.6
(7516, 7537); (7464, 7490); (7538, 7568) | 0.3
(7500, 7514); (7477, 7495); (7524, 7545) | -0.3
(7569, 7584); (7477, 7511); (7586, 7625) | 3.6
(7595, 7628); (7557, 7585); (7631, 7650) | -1.6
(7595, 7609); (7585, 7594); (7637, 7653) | -1.2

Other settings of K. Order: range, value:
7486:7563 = 10.1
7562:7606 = 8.9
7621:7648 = 10.6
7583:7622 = 9.78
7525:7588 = 9.36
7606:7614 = 10.2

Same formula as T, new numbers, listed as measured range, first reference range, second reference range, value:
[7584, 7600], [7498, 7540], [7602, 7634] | 0.110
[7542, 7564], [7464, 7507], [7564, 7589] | -0.208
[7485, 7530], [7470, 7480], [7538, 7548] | 0.017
